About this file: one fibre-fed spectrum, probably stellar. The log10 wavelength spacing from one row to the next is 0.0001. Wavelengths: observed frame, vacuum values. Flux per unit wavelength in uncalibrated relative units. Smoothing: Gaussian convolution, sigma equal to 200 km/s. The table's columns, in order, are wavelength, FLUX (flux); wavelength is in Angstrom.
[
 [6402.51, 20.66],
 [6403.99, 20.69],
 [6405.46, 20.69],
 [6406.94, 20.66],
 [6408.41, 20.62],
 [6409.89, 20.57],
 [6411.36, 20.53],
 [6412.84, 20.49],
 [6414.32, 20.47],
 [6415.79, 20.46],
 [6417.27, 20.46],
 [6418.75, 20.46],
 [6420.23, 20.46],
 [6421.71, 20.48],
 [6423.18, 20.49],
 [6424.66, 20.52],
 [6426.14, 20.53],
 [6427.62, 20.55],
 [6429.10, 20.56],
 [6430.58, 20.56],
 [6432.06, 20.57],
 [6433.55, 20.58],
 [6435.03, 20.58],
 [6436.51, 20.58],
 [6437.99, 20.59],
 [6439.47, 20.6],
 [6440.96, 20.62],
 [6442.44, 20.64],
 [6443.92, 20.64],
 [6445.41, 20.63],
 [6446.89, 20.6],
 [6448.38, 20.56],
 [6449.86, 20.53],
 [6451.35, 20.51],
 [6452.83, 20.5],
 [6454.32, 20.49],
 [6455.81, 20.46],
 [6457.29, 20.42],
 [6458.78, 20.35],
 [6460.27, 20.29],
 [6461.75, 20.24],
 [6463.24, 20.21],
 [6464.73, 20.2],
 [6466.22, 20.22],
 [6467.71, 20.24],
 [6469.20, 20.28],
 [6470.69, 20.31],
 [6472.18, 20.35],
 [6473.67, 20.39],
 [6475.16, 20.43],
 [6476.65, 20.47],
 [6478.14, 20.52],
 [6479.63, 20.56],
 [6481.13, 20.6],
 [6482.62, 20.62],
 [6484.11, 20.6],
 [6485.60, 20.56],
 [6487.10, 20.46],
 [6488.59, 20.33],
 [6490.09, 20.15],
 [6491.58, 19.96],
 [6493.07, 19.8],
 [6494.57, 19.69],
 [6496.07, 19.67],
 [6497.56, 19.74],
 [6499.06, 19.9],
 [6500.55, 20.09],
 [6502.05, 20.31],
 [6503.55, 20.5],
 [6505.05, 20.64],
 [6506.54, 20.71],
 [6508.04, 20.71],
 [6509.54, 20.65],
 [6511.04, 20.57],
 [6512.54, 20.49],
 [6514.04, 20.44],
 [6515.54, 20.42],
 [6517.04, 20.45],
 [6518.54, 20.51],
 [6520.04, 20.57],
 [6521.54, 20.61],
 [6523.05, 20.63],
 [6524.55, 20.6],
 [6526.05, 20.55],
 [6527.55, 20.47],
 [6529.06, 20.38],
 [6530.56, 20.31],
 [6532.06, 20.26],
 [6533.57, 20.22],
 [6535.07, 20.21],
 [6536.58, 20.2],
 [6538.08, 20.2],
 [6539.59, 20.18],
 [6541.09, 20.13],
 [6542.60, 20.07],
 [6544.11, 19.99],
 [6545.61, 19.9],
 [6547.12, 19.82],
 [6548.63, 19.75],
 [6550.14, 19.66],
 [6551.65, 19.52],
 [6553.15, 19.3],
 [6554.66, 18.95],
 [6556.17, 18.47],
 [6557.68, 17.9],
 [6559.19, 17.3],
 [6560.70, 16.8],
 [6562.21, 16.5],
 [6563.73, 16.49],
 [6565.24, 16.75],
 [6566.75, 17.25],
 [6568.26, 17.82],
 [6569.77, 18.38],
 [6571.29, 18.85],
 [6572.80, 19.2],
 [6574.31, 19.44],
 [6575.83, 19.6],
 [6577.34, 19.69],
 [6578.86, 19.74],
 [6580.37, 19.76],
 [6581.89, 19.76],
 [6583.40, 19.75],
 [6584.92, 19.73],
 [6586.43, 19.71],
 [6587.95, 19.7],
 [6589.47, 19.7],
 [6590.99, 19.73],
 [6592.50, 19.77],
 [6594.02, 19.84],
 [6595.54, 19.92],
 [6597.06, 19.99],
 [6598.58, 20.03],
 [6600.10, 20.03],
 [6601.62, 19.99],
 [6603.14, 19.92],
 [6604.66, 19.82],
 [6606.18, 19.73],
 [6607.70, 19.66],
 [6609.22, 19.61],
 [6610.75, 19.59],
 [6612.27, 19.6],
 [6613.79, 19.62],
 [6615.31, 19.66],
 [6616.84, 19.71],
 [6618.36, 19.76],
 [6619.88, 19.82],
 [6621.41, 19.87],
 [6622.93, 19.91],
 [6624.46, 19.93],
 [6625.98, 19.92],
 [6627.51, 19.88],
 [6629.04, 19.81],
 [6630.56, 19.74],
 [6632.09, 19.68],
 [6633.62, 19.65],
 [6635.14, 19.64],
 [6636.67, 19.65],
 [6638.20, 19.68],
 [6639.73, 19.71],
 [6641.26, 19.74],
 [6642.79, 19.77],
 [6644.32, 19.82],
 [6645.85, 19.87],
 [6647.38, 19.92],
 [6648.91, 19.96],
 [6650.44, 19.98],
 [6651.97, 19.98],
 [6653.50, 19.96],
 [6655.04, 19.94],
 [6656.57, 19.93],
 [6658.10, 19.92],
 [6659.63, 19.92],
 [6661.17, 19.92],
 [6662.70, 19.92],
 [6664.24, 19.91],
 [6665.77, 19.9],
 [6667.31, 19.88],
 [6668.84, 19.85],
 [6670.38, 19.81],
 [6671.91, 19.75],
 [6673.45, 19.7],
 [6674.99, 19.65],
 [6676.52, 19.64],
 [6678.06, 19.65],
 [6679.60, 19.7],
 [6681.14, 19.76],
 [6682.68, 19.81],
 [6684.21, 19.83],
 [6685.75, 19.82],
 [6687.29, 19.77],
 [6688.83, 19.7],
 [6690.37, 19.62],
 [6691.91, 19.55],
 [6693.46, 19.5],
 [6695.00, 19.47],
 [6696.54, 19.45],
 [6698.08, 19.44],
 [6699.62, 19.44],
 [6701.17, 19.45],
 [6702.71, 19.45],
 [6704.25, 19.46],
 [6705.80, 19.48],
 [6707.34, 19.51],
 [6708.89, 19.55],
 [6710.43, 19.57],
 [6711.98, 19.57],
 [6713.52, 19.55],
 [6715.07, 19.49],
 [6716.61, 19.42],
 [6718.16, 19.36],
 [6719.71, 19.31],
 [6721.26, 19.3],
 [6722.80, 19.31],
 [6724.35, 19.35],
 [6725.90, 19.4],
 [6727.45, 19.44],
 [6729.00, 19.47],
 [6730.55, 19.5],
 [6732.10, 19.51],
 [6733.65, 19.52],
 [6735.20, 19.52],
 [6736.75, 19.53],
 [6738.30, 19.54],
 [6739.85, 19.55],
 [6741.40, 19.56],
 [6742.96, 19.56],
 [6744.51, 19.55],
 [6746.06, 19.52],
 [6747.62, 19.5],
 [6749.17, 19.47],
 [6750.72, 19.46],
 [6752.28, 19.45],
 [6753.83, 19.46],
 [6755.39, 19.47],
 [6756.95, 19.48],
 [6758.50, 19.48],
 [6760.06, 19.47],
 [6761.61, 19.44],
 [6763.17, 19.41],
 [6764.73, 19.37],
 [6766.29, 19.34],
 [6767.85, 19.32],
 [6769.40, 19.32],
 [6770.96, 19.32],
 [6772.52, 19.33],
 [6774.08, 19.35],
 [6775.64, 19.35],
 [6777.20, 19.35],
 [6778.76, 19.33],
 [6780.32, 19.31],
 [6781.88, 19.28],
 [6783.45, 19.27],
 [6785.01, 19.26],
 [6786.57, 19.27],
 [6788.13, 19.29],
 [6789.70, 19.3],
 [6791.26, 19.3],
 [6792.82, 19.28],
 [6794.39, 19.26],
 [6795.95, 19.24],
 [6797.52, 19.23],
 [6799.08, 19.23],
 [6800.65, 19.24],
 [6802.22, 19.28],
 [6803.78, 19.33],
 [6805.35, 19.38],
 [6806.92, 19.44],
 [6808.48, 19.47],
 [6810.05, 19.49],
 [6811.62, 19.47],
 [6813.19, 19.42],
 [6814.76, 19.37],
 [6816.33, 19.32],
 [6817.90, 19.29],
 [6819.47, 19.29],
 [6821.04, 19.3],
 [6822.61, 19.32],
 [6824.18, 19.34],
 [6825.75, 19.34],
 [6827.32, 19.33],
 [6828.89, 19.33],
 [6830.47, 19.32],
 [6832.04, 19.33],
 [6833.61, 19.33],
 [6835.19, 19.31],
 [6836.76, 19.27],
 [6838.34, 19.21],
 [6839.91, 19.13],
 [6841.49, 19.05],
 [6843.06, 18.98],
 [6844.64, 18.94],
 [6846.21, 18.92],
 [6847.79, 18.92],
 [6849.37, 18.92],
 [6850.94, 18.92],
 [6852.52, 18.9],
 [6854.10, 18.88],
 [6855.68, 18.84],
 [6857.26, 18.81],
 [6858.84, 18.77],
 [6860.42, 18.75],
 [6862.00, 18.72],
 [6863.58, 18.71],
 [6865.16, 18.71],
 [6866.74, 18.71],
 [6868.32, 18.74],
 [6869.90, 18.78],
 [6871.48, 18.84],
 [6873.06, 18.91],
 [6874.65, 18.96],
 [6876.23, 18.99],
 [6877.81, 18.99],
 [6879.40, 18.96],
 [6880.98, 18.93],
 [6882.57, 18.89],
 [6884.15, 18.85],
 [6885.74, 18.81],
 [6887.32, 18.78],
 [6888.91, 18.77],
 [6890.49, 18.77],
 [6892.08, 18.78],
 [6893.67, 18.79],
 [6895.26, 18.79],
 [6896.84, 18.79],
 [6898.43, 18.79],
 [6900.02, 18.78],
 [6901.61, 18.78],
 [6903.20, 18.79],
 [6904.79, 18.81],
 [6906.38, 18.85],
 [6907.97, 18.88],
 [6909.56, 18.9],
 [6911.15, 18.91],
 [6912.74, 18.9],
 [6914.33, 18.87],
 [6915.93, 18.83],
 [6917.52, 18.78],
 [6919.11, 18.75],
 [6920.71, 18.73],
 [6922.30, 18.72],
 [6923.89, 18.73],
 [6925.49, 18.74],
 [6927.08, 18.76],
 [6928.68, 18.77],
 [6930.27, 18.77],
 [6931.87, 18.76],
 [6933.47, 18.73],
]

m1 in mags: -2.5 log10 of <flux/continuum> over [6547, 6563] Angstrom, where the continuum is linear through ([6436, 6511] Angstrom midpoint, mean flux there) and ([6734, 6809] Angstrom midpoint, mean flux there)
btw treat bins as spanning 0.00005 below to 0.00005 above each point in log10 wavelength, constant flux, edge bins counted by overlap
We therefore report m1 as 0.09 mag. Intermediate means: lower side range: 20.4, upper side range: 19.4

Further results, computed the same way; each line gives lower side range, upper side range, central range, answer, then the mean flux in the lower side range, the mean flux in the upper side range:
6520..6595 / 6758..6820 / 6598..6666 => -0.02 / 19.4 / 19.3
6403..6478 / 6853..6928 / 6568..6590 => 0.03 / 20.5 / 18.8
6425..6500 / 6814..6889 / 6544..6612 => 0.04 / 20.4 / 19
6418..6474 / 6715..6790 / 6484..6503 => 0.01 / 20.5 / 19.4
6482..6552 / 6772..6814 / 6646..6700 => 0.00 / 20.3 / 19.3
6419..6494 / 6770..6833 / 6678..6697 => 0.00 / 20.4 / 19.3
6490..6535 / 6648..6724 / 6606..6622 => 0.01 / 20.3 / 19.7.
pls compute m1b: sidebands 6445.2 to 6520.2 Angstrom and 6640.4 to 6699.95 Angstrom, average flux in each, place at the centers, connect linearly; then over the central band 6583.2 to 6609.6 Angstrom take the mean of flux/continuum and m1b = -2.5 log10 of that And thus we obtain 0.01 mag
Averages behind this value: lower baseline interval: 20.4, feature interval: 19.8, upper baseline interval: 19.8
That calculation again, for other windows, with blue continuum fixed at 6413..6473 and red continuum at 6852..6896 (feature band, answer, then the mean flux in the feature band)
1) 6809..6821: -0.02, 19.4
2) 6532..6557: 0.02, 19.8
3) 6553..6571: 0.14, 17.6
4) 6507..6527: -0.02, 20.6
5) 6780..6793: -0.01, 19.3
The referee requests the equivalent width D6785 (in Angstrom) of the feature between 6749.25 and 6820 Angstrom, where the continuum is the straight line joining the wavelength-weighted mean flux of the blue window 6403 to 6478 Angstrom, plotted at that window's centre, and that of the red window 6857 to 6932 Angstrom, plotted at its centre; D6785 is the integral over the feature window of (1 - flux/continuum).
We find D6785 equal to -0.50 Angstrom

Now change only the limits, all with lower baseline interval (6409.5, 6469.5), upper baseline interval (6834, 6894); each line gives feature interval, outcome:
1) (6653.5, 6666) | -0.2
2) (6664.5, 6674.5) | -0.1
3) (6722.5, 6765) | -0.3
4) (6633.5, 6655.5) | -0.1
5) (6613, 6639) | 0.0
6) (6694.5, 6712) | 0.0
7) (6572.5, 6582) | 0.2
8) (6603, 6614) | 0.1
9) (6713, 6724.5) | 0.0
